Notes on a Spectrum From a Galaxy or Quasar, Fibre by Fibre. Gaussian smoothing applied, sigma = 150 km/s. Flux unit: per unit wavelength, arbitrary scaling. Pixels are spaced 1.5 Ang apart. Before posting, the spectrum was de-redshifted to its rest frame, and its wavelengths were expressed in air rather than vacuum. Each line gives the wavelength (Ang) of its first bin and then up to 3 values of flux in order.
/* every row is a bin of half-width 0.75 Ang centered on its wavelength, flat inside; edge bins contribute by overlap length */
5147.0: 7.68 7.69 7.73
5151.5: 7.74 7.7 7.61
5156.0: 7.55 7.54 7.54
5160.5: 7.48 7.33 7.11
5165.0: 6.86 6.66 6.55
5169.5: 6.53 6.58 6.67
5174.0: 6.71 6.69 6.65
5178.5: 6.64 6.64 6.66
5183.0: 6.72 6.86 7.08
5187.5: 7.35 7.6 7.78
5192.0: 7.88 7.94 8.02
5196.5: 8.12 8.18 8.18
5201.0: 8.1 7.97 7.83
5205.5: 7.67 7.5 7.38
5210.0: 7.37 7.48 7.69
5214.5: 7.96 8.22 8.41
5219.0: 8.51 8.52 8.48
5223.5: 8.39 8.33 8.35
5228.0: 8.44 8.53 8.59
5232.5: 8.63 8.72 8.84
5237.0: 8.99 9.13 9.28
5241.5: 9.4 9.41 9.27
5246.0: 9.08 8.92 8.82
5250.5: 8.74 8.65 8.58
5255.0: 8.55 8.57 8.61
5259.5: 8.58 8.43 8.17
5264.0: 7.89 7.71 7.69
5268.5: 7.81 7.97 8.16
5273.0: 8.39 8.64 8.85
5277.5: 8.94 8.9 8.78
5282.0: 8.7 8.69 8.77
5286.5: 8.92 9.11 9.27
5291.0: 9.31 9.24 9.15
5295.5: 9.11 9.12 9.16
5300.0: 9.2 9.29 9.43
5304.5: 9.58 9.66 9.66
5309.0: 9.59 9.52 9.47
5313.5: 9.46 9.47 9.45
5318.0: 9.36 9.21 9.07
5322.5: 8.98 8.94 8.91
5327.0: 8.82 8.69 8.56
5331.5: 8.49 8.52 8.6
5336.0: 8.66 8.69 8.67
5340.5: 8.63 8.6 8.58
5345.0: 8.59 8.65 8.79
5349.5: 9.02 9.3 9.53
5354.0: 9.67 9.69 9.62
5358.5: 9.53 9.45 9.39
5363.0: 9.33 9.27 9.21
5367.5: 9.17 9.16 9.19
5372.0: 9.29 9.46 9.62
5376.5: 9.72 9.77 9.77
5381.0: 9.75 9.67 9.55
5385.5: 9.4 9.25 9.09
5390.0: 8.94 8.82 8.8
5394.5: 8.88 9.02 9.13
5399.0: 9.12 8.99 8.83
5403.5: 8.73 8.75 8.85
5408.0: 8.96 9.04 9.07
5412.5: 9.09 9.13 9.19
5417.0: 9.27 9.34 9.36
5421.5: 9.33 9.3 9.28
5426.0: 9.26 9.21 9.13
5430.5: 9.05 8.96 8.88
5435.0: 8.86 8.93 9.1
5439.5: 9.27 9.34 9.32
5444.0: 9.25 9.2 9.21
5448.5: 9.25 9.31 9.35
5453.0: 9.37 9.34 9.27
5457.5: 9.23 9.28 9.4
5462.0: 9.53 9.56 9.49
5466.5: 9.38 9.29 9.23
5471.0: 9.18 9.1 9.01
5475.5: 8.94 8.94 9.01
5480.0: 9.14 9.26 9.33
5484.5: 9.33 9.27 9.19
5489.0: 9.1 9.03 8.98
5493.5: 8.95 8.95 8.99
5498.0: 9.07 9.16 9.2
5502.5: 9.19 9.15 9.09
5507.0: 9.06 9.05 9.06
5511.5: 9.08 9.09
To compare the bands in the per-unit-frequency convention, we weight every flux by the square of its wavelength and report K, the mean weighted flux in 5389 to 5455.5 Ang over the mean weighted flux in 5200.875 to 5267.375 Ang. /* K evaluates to 1.16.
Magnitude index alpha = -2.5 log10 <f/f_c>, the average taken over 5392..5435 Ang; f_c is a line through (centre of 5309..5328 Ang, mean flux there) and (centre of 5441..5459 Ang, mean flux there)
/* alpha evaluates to 0.02 mag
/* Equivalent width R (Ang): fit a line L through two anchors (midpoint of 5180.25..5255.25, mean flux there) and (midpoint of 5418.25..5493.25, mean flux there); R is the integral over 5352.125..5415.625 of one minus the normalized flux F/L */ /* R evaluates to -2.5 Ang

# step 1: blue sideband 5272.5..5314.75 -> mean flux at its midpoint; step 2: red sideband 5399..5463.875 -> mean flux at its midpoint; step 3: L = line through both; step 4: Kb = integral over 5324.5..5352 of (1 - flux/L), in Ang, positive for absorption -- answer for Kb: 1.3 Ang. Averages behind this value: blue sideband 9.15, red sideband 9.17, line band 8.72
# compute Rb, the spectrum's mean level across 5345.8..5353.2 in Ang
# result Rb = 9.06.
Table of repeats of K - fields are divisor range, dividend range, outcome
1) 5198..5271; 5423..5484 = 1.19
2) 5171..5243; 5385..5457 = 1.25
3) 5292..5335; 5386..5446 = 1.03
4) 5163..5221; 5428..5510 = 1.37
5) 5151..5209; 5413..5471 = 1.39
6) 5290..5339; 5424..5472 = 1.06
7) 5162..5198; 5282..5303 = 1.34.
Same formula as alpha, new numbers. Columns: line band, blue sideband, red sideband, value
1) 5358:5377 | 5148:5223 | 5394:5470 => -0.08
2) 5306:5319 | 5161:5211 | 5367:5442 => -0.14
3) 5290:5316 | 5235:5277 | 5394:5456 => -0.07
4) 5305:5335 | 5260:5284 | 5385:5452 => -0.06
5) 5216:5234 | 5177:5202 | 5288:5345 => -0.07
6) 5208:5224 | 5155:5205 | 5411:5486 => -0.07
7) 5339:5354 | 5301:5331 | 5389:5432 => 0.04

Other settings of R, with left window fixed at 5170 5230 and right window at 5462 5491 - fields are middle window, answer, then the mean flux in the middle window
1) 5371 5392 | -1.86 Ang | 9.44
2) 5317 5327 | -0.88 Ang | 9.07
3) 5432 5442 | -0.09 Ang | 9.06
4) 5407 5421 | -0.48 Ang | 9.16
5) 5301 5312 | -1.72 Ang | 9.53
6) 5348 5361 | -1.40 Ang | 9.43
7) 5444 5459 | -0.35 Ang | 9.28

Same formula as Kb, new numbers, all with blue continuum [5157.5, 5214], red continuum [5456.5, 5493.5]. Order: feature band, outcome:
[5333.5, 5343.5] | -0.39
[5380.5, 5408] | -1.27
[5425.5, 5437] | -0.14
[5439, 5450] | -0.31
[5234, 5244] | -1.94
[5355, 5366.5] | -1.33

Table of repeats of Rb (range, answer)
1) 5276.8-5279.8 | 8.92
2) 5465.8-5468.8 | 9.33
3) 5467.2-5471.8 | 9.23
